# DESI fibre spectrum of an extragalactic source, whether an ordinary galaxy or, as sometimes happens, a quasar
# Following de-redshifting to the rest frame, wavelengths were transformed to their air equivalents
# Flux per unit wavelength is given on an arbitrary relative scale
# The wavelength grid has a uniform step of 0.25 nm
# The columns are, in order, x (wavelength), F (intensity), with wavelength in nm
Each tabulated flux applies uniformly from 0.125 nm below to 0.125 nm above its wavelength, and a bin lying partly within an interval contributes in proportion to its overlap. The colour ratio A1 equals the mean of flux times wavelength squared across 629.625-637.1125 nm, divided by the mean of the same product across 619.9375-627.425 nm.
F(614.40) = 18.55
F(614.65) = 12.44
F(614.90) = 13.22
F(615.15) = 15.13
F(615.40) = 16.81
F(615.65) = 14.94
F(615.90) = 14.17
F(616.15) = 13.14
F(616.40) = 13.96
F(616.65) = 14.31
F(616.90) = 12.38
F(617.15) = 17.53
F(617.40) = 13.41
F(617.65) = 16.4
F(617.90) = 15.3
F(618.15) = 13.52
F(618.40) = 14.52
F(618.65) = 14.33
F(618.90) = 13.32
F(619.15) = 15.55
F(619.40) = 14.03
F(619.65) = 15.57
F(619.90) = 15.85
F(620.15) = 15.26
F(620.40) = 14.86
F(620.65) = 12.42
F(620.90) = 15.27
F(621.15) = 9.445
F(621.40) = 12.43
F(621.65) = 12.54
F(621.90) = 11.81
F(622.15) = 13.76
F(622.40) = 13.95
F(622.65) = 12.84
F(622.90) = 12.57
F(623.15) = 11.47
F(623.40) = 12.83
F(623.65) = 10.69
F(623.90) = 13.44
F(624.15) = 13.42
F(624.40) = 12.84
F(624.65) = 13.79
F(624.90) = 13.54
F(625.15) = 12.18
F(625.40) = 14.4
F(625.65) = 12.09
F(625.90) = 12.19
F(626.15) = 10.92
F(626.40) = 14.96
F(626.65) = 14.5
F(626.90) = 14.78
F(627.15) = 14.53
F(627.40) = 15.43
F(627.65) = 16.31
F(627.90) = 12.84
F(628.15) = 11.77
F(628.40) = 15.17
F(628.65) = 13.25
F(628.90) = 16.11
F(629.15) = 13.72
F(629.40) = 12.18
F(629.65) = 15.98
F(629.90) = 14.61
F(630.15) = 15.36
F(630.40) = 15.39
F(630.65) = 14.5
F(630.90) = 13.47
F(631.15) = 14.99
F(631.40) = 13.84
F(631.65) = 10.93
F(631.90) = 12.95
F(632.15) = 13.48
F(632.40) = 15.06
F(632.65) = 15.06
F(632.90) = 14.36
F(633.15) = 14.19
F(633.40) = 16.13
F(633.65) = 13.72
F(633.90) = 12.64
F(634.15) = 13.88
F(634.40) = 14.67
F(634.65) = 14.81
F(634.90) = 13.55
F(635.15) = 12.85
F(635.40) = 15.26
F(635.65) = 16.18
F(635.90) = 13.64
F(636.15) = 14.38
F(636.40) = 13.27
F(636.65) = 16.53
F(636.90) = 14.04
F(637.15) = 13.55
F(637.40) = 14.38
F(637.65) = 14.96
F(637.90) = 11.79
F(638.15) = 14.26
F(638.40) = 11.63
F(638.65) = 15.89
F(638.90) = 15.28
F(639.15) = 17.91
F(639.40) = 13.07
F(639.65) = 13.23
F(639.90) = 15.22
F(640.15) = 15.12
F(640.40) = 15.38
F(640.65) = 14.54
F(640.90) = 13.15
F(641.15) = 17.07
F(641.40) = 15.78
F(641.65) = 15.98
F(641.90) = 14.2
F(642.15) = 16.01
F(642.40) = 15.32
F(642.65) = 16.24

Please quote 1.12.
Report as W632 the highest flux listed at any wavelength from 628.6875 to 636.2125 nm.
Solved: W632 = 16.18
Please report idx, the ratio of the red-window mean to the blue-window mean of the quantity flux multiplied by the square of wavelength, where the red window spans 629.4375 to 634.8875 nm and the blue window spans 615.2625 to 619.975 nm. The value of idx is 1.0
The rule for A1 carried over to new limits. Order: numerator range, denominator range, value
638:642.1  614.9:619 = 1.10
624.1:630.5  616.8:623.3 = 1.03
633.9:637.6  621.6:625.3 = 1.16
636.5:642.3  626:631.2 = 1.07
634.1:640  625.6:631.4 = 1.04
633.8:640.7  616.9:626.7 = 1.11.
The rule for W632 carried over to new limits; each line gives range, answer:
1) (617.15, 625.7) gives 16.4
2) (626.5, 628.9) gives 16.31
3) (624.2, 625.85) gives 14.4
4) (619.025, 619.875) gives 15.57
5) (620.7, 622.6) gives 15.27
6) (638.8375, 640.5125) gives 17.91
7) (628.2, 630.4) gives 16.11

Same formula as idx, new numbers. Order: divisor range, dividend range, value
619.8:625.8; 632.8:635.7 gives 1.14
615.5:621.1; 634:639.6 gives 1.05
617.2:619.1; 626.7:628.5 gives 1.02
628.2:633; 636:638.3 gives 1.01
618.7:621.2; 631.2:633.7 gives 1.02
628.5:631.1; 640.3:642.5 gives 1.09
